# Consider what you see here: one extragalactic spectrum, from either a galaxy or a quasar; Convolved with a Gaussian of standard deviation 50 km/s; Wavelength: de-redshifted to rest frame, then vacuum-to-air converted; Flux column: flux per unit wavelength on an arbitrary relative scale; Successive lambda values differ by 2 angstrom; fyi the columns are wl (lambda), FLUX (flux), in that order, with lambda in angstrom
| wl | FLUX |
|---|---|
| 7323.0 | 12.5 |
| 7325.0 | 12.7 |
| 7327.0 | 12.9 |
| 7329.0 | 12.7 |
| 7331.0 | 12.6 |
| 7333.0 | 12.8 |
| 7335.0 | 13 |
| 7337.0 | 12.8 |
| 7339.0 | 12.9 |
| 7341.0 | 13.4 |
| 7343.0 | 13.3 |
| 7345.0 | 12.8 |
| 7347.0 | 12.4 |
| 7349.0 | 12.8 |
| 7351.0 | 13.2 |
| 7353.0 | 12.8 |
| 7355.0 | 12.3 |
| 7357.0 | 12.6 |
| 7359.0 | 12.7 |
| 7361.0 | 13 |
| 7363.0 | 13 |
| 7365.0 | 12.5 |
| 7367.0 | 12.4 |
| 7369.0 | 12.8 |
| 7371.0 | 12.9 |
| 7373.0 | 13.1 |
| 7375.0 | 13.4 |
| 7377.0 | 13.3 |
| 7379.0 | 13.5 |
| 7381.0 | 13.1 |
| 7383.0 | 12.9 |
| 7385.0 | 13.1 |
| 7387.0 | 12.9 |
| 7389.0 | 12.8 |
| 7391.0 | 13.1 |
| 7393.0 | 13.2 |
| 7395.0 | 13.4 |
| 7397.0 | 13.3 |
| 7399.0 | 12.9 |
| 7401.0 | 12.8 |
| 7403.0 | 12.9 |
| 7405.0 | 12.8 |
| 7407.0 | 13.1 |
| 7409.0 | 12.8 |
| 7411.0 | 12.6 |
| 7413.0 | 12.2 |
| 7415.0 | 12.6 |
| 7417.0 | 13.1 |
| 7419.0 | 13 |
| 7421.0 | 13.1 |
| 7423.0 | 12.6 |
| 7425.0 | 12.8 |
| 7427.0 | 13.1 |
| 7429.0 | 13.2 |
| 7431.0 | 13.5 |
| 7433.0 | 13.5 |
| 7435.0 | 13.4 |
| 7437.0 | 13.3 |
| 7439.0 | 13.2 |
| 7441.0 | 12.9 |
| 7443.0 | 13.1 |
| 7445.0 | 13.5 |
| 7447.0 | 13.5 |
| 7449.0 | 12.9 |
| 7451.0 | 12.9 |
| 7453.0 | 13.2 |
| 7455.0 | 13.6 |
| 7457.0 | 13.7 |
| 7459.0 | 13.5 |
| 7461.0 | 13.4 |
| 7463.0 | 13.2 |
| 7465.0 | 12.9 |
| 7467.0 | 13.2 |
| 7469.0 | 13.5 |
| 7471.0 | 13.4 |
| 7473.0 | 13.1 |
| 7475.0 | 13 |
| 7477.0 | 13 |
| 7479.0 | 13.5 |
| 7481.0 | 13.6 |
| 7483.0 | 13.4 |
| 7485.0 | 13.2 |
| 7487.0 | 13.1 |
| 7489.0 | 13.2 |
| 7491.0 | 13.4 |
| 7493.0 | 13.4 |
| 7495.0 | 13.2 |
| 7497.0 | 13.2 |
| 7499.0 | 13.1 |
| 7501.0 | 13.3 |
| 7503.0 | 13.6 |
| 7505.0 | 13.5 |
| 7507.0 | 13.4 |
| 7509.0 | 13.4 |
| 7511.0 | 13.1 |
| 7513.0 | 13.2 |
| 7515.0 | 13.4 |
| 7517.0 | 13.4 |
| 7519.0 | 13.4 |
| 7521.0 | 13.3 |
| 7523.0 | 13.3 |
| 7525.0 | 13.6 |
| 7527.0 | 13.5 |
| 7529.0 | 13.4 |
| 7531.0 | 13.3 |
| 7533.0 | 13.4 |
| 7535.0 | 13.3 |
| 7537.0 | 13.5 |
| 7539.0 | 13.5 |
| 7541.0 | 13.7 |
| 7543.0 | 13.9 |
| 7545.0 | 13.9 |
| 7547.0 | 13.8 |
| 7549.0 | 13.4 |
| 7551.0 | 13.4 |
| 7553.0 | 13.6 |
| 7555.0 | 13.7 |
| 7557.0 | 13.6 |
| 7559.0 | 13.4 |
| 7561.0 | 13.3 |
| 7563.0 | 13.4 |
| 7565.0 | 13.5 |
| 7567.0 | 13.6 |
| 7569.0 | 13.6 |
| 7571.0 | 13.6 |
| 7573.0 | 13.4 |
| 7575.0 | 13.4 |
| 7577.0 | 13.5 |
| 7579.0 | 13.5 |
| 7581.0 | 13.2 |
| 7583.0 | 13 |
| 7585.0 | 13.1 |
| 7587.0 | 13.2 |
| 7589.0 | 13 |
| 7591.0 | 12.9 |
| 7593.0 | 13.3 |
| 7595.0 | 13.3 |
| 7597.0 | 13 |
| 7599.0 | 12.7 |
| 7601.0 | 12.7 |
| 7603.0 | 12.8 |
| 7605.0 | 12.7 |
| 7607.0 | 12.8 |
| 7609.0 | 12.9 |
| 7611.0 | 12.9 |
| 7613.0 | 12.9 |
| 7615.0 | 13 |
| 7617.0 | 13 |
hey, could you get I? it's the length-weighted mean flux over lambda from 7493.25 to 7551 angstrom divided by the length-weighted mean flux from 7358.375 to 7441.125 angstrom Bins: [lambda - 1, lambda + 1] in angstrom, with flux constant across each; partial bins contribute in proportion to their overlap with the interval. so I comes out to 1.03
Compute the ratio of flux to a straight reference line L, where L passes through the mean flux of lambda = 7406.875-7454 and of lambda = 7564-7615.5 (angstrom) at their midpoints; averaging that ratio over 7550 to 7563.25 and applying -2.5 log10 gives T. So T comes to -0.03 mag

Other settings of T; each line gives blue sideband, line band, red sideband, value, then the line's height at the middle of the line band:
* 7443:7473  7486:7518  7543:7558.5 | 0.013 mag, 13.5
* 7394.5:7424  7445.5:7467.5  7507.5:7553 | -0.015 mag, 13.1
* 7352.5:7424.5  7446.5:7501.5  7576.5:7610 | -0.026 mag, 13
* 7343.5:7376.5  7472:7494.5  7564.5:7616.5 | -0.023 mag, 13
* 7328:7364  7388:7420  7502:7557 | 0.011 mag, 13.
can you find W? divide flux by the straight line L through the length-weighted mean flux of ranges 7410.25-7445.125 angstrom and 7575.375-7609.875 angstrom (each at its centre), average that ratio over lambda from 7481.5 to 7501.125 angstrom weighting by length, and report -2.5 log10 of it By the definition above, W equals -0.02 mag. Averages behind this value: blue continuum 13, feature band 13.3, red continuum 13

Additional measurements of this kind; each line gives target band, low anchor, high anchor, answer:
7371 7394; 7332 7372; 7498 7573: -0.02 mag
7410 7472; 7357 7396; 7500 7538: 0.00 mag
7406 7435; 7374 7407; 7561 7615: 0.01 mag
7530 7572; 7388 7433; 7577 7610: -0.04 mag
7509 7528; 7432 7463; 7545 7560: 0.01 mag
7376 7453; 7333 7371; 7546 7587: 0.00 mag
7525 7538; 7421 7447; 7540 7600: -0.01 mag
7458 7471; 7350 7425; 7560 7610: -0.02 mag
